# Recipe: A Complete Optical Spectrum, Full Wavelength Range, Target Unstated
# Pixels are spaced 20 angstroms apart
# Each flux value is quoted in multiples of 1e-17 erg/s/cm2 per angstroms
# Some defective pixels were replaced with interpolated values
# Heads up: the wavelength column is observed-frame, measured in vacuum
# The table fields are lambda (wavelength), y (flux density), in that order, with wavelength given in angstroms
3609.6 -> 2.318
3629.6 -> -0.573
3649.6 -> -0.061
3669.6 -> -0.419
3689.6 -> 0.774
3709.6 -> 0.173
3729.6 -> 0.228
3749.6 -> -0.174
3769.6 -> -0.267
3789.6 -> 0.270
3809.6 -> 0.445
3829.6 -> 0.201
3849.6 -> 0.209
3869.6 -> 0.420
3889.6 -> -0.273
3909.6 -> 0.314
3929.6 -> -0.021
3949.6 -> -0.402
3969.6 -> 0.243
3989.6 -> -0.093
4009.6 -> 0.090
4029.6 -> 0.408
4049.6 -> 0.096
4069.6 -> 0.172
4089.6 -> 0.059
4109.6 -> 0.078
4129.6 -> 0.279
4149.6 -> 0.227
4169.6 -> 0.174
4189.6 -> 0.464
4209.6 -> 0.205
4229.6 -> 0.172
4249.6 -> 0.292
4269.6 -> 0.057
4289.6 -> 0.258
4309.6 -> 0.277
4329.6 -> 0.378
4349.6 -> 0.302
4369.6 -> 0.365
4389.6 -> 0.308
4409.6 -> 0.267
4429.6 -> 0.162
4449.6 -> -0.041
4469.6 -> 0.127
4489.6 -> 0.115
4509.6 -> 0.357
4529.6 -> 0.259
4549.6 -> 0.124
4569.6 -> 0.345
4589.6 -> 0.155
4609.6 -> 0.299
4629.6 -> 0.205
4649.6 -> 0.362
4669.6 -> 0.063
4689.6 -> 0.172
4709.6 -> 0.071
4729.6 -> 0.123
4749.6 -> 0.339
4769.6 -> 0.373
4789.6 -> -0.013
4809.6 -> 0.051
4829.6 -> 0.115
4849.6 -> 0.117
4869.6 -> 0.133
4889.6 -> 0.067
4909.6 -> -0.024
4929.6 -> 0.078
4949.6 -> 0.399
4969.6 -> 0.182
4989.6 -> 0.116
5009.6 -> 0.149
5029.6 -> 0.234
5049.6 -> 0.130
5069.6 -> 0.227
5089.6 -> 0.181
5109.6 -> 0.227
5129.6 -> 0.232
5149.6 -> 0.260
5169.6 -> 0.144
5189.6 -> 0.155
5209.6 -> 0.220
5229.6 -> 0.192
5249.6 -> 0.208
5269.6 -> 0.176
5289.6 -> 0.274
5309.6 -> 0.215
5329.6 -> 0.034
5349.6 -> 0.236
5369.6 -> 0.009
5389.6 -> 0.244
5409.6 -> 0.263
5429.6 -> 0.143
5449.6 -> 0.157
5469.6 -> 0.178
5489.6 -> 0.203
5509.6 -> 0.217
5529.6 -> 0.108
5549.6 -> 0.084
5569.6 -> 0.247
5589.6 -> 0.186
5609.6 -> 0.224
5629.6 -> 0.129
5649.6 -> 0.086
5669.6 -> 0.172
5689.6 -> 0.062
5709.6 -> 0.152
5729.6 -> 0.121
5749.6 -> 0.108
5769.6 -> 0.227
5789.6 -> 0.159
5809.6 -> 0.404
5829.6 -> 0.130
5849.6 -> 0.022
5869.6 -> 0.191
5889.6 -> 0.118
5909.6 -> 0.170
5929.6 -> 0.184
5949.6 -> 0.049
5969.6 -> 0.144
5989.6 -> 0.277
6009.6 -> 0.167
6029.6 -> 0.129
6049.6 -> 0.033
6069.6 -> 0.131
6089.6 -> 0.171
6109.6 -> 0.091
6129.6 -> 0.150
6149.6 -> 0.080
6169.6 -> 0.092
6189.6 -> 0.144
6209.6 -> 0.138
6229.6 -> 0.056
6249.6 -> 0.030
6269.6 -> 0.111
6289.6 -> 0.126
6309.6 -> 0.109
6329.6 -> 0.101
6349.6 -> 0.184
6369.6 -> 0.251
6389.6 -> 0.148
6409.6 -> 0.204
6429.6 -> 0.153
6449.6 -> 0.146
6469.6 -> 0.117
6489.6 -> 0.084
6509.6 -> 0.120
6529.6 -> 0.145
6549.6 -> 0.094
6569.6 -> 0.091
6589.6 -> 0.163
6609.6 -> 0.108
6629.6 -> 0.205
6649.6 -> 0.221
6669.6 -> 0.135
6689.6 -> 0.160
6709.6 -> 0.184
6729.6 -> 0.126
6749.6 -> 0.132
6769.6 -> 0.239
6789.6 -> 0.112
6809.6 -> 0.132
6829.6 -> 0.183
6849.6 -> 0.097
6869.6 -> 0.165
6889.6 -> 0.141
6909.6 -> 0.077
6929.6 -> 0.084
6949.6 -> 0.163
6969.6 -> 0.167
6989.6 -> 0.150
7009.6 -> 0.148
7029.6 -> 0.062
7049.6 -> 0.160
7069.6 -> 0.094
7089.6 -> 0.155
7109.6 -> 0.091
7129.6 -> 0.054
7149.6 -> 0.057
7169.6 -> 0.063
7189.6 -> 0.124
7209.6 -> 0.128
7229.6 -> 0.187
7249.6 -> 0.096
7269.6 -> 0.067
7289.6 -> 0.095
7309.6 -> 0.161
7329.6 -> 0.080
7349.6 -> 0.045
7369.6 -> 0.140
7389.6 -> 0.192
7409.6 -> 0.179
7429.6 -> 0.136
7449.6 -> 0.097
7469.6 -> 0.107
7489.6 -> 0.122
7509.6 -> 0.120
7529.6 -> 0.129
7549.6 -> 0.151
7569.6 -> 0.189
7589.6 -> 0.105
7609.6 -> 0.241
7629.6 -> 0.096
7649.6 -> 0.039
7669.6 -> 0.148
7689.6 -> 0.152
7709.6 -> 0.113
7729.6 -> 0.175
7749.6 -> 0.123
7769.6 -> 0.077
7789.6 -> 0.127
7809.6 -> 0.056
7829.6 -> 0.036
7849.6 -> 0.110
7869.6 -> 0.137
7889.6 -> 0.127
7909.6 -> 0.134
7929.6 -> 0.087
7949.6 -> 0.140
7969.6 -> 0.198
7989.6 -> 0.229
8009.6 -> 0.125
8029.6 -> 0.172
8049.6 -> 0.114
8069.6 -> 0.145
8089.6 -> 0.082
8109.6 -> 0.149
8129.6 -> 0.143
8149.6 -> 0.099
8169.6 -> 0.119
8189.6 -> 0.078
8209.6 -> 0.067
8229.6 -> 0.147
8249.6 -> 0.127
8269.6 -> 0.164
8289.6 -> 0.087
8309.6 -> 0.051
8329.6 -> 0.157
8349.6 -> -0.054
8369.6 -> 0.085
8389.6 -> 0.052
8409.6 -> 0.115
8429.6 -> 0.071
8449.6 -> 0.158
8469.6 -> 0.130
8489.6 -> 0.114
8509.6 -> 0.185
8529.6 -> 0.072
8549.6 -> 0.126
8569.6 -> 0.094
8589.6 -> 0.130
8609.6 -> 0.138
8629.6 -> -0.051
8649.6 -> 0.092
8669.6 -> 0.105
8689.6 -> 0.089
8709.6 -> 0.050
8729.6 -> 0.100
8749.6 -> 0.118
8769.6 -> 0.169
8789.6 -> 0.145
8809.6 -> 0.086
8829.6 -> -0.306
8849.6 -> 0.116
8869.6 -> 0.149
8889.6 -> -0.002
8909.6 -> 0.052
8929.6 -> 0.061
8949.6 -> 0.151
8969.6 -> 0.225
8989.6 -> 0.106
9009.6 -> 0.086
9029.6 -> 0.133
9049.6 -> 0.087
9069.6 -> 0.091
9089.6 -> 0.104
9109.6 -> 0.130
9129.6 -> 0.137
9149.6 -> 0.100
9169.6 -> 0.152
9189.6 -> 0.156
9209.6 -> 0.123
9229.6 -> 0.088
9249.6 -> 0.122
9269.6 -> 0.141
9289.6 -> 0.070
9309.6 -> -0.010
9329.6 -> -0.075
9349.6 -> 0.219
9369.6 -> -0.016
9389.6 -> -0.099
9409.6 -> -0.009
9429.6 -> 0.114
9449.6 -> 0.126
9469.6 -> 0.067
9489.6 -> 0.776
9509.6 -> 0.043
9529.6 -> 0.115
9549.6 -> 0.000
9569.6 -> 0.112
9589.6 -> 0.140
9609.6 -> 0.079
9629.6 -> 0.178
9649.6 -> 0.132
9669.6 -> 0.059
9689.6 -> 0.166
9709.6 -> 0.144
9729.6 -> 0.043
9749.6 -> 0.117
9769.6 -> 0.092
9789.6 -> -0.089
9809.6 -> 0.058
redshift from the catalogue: 1.544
